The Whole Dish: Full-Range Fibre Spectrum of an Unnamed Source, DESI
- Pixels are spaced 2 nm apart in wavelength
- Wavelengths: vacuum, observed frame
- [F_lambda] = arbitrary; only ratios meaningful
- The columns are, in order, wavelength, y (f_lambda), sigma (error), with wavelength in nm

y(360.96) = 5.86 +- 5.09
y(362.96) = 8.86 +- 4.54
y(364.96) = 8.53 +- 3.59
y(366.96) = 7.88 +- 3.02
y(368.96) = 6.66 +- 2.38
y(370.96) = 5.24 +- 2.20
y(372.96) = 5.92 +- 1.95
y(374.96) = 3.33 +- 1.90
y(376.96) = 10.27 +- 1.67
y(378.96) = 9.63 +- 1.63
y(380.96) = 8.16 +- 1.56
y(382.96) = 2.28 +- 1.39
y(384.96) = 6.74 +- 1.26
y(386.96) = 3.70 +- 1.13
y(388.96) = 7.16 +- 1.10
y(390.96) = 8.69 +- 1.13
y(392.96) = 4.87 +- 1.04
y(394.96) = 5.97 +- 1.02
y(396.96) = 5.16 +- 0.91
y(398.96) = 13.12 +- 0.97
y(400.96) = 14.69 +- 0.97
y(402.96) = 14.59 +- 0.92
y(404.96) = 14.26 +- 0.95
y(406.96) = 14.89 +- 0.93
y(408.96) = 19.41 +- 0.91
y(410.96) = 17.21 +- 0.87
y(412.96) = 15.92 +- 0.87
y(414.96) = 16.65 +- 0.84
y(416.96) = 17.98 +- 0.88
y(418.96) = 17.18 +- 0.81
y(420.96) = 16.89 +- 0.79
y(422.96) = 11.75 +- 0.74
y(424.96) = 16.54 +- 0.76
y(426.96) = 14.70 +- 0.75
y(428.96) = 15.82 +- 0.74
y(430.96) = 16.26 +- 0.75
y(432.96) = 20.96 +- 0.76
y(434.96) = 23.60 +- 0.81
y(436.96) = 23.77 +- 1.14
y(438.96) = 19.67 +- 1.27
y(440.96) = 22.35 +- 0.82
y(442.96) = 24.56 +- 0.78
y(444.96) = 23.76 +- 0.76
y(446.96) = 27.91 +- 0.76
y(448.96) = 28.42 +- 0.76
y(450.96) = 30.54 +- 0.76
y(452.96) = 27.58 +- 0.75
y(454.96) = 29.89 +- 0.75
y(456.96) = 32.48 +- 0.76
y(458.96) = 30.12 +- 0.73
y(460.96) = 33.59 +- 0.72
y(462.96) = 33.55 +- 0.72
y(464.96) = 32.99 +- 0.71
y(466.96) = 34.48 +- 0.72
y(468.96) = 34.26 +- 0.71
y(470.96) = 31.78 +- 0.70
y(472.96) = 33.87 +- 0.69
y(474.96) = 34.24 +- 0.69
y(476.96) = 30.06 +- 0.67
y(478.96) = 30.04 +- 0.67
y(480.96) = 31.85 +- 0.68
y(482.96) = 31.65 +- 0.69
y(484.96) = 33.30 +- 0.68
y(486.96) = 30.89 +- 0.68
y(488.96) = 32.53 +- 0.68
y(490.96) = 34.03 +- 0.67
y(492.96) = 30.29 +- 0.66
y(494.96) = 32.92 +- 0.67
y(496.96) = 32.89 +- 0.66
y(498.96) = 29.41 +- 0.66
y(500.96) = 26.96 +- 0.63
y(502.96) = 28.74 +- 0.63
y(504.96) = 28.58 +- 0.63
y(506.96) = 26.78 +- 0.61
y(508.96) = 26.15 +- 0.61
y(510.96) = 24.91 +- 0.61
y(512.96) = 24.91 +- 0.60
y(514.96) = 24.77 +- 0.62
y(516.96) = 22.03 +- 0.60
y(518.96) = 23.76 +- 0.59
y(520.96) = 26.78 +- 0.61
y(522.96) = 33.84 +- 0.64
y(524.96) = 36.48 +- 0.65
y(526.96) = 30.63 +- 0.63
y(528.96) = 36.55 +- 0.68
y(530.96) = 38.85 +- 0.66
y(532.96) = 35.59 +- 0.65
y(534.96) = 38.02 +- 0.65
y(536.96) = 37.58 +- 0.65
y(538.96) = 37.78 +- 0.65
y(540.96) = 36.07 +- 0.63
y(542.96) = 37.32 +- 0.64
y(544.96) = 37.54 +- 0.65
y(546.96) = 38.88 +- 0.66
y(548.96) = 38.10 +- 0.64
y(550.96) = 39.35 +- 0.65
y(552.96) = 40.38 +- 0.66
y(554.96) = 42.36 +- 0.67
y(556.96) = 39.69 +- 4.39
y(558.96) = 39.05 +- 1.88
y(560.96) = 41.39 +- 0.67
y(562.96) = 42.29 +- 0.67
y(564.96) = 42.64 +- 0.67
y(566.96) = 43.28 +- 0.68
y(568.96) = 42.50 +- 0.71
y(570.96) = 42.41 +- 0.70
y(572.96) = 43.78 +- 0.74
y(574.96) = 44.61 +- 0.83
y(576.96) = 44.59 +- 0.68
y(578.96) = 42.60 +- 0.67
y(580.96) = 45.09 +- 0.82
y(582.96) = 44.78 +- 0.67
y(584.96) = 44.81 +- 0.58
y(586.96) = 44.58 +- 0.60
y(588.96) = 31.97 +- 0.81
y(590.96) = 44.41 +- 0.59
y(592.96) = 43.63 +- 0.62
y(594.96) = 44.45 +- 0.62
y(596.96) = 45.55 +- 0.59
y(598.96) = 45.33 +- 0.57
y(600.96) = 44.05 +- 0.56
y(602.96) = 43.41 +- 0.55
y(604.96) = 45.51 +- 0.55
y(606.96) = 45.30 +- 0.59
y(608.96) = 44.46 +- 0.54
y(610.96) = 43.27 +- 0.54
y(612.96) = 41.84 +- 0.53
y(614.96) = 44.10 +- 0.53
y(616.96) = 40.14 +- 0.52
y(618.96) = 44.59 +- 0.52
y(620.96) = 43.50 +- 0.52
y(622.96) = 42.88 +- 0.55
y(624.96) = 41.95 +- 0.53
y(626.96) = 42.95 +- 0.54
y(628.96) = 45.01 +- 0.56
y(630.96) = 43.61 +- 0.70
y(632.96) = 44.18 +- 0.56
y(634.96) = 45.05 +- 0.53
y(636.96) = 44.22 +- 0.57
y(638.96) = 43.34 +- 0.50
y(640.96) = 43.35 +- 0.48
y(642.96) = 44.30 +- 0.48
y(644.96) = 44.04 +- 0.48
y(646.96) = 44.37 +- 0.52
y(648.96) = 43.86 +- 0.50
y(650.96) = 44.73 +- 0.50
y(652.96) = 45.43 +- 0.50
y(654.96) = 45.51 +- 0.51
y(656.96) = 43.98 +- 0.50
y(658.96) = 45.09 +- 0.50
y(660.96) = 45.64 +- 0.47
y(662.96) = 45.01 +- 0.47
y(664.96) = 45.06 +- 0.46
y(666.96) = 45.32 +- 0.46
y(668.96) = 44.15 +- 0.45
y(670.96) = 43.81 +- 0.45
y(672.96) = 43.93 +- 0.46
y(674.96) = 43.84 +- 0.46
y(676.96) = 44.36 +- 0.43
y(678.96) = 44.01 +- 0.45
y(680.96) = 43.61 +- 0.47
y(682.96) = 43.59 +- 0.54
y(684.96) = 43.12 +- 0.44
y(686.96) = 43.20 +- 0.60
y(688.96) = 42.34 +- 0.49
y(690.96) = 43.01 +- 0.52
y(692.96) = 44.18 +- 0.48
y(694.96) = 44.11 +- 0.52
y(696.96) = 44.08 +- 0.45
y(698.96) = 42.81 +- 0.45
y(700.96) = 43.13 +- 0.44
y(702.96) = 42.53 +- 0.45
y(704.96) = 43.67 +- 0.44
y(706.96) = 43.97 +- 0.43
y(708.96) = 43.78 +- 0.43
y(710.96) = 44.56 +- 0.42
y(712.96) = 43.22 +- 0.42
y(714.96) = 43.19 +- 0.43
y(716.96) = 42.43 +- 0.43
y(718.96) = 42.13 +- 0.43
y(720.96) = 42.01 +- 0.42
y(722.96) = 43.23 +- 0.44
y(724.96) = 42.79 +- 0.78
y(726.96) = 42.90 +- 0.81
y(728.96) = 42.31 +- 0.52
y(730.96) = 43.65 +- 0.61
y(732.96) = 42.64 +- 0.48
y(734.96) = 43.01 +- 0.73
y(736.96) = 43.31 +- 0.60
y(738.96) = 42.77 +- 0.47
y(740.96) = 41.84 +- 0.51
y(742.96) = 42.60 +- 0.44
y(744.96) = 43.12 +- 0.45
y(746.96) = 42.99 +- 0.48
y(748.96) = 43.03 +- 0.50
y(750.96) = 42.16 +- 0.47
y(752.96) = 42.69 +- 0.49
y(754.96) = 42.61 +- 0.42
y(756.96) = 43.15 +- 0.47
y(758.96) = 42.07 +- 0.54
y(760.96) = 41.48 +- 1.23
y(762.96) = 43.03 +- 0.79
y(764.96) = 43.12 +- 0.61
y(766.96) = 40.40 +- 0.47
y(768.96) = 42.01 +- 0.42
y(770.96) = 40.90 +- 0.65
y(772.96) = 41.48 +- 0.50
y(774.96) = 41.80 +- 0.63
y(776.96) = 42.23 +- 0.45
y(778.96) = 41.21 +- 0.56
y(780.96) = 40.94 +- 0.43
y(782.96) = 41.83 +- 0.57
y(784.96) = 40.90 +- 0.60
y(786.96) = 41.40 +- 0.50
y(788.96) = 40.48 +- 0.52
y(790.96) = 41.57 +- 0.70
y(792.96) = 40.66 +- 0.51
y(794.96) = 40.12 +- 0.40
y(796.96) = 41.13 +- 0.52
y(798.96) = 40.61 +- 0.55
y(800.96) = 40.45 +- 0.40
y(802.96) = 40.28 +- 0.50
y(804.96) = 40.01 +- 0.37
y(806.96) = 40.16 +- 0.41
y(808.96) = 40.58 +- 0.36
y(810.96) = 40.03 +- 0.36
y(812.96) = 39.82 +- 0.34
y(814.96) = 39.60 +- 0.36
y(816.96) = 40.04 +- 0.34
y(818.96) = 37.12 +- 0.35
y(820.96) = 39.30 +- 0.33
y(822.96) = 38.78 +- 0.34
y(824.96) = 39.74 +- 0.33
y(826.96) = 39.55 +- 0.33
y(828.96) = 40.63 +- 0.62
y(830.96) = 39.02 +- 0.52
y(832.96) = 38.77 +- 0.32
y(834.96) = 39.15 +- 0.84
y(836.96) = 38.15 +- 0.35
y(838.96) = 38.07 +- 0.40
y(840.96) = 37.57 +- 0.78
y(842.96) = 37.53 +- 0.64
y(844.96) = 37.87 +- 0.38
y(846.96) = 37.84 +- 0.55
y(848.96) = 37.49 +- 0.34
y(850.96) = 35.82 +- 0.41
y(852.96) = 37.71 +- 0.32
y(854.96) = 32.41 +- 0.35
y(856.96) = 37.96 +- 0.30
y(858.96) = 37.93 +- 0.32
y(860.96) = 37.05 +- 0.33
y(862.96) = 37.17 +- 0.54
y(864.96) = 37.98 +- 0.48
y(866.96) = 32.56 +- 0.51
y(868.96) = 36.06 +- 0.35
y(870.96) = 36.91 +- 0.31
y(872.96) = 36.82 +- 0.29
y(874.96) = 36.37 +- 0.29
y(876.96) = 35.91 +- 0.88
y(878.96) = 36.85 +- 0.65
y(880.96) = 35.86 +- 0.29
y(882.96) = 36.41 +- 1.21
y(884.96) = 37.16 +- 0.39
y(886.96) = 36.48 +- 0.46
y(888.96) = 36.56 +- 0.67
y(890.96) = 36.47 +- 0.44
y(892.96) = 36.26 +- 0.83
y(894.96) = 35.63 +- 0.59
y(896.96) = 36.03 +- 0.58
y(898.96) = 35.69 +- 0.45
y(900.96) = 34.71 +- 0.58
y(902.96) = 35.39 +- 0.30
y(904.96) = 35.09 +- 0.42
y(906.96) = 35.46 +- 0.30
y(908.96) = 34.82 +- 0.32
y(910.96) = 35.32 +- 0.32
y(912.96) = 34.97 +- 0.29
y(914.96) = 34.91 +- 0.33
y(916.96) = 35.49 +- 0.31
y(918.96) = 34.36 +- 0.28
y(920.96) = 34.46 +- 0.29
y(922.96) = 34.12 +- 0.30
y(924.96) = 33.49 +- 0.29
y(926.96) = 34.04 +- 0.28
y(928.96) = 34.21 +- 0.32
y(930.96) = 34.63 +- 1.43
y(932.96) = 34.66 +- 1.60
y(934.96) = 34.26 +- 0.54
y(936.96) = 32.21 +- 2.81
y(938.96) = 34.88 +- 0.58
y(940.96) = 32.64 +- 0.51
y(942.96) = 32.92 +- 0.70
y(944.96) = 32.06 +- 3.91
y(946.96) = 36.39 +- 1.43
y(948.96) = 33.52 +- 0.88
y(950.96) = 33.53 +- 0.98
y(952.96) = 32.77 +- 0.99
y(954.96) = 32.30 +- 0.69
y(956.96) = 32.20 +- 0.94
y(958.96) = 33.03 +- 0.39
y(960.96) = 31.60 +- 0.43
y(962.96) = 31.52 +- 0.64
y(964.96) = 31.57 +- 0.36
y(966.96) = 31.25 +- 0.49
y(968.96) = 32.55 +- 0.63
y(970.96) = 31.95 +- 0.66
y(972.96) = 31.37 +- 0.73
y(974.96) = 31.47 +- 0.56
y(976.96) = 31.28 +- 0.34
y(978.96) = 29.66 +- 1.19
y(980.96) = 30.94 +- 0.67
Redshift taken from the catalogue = 0.000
